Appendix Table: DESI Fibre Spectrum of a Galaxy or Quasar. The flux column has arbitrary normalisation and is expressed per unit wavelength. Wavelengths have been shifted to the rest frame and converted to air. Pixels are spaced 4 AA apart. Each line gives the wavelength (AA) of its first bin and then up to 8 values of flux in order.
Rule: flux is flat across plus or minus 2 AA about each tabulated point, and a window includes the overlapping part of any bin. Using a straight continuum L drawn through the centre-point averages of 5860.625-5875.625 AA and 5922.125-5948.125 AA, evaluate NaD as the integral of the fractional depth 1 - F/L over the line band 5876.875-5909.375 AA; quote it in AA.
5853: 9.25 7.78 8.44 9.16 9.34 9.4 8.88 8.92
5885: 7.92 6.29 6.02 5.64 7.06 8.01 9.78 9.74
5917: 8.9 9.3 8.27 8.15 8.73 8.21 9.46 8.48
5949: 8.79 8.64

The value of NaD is 5.5 AA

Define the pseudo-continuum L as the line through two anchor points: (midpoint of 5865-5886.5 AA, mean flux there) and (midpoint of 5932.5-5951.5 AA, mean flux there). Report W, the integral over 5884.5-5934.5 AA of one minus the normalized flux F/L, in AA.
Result 4.8 AA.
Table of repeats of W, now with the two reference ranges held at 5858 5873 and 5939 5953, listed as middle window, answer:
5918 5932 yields 0.4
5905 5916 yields -0.6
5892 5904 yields 3.4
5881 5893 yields 2.3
